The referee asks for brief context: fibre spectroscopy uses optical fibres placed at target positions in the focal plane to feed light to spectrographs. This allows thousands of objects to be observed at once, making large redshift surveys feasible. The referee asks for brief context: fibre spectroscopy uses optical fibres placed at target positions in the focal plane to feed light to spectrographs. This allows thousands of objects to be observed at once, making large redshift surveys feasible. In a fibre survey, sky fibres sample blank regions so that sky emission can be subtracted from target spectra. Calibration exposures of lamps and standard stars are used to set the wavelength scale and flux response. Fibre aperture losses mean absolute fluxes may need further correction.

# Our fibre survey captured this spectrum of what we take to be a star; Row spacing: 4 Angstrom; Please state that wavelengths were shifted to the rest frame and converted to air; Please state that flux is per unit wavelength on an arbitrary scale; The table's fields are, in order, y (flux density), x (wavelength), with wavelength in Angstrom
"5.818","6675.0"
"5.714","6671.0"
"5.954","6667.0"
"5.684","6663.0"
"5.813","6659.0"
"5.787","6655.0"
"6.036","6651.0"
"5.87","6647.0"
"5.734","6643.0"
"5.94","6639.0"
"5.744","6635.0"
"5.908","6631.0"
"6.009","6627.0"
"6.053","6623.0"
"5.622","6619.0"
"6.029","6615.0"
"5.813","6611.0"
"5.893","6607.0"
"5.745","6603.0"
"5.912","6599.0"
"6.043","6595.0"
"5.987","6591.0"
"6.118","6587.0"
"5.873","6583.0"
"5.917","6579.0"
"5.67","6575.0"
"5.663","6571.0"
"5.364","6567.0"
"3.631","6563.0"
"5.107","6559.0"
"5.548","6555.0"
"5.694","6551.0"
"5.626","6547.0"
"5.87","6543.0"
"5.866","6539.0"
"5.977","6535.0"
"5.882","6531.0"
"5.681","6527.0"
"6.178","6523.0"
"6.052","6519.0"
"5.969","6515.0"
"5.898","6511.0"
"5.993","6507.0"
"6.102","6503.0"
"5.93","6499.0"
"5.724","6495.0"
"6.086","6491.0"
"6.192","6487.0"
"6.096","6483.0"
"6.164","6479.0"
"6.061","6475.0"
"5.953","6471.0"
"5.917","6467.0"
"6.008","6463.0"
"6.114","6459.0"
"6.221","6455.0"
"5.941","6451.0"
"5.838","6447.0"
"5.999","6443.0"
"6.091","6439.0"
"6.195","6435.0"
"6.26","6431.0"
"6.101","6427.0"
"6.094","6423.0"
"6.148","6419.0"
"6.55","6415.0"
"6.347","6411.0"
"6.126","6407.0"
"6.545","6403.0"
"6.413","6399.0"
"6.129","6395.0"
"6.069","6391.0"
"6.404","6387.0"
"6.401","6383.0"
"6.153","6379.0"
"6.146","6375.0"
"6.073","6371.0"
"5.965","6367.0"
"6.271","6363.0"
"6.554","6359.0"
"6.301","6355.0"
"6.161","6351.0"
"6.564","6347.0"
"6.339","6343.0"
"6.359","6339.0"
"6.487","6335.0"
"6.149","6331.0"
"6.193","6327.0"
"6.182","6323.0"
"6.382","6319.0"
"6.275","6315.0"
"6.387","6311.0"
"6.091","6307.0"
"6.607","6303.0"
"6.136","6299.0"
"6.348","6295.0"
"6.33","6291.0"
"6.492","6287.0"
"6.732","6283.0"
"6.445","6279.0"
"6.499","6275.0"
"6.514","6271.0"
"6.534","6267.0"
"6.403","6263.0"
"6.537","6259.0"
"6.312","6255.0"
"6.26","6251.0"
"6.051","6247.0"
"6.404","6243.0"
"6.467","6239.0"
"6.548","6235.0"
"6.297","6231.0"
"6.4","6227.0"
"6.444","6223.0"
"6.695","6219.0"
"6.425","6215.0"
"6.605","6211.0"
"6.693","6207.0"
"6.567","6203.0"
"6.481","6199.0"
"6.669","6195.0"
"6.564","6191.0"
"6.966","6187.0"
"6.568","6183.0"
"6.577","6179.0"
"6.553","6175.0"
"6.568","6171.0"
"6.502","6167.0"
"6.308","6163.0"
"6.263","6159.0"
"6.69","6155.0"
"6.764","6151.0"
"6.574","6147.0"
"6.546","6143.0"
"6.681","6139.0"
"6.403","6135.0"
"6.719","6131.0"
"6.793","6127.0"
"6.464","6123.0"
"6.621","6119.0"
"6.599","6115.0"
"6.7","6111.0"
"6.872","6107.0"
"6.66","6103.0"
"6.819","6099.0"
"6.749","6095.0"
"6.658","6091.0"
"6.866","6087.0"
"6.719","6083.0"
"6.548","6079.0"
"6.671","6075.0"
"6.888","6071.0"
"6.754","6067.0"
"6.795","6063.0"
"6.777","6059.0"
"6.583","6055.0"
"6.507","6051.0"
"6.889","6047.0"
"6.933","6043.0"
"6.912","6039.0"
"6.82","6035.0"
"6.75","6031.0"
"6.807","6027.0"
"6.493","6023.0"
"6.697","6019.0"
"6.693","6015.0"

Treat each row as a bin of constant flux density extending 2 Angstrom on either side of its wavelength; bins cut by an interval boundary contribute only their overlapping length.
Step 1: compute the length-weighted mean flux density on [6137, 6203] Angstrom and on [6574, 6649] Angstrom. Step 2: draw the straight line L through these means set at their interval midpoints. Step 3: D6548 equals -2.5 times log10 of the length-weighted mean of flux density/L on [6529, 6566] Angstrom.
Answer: 0.10 mag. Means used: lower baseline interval 6.58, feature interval 5.46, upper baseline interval 5.89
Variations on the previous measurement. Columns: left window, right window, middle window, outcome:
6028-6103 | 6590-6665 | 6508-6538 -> 0.02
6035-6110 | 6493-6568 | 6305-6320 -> -0.01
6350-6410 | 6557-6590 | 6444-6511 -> -0.03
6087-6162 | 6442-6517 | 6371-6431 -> -0.02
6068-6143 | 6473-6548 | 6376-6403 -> -0.02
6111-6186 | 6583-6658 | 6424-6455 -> 0.02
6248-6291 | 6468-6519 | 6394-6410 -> -0.02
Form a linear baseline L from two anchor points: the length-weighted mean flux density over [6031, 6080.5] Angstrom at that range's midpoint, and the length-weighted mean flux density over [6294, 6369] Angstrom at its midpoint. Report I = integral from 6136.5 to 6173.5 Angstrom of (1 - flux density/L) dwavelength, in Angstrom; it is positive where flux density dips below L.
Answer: 0.3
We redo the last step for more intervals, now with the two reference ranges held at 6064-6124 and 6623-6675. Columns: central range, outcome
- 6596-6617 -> 0.1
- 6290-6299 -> 0.2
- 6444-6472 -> 0.7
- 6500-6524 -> 0.2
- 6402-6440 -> -0.2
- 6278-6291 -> -0.2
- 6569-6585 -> 0.5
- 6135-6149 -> 0.1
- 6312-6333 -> 0.4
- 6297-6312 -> 0.2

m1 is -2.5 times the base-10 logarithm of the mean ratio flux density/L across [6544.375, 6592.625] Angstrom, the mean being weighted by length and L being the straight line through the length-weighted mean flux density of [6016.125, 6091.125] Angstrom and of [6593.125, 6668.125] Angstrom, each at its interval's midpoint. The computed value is 0.08 mag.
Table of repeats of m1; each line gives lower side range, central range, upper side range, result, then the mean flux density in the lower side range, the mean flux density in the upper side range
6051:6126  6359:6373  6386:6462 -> 0.02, 6.7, 6.18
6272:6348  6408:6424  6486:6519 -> -0.02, 6.37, 5.98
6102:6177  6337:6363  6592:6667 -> -0.02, 6.59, 5.87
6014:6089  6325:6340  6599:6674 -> 0.00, 6.74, 5.85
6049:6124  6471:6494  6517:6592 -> -0.05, 6.7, 5.66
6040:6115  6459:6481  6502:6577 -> -0.04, 6.74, 5.67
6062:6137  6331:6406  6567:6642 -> -0.01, 6.7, 5.87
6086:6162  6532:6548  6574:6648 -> 0.03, 6.65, 5.89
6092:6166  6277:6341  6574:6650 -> 0.00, 6.62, 5.89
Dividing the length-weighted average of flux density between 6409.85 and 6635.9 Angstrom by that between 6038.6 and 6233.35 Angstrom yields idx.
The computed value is 0.89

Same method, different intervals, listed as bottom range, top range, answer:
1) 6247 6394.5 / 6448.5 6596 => 0.92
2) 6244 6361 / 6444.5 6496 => 0.95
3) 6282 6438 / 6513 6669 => 0.92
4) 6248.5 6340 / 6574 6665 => 0.92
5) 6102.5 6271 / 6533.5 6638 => 0.87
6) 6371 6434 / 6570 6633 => 0.94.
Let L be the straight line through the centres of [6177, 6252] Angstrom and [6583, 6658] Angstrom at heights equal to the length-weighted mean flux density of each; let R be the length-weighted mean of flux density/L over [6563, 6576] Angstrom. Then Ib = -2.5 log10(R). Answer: 0.14 mag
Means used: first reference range 6.51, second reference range 5.9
